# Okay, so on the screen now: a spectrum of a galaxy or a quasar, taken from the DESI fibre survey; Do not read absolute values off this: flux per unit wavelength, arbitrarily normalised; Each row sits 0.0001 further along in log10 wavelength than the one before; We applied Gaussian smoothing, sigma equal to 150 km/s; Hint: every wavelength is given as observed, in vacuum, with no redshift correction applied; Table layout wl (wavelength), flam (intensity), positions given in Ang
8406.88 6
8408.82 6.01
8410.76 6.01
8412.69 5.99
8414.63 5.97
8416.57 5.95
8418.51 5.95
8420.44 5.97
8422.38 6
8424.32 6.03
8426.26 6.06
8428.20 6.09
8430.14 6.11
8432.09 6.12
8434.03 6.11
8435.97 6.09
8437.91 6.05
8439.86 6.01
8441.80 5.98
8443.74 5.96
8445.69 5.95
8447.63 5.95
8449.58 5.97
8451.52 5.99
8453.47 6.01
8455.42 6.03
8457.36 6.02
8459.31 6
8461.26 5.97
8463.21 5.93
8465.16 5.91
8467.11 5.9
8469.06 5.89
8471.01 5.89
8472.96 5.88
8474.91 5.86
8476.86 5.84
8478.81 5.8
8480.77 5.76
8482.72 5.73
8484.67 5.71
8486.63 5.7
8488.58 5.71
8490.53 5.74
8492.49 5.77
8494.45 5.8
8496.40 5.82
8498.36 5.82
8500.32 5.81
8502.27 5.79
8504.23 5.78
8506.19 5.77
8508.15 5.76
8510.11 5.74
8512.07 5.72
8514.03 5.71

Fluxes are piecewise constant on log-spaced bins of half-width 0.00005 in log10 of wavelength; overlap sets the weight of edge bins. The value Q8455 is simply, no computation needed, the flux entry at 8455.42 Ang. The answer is 6.03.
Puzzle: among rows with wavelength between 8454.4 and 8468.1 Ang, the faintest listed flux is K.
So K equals 5.9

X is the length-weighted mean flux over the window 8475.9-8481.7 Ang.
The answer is 5.79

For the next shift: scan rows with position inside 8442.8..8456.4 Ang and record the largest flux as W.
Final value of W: 6.03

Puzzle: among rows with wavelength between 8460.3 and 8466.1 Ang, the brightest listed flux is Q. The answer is 5.97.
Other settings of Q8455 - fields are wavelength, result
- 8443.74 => 5.96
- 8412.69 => 5.99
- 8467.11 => 5.9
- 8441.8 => 5.98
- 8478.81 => 5.8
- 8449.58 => 5.97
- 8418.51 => 5.95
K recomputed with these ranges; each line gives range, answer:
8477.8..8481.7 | 5.76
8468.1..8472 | 5.89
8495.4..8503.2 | 5.79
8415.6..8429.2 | 5.95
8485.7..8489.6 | 5.7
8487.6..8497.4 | 5.71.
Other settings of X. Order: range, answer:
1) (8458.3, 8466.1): 5.95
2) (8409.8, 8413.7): 6.01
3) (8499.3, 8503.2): 5.81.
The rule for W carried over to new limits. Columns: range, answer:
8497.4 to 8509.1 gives 5.82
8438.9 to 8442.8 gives 6.01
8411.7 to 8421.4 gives 5.99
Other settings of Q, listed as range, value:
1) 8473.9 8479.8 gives 5.86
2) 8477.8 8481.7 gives 5.8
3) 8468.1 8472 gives 5.89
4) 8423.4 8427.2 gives 6.06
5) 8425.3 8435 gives 6.12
